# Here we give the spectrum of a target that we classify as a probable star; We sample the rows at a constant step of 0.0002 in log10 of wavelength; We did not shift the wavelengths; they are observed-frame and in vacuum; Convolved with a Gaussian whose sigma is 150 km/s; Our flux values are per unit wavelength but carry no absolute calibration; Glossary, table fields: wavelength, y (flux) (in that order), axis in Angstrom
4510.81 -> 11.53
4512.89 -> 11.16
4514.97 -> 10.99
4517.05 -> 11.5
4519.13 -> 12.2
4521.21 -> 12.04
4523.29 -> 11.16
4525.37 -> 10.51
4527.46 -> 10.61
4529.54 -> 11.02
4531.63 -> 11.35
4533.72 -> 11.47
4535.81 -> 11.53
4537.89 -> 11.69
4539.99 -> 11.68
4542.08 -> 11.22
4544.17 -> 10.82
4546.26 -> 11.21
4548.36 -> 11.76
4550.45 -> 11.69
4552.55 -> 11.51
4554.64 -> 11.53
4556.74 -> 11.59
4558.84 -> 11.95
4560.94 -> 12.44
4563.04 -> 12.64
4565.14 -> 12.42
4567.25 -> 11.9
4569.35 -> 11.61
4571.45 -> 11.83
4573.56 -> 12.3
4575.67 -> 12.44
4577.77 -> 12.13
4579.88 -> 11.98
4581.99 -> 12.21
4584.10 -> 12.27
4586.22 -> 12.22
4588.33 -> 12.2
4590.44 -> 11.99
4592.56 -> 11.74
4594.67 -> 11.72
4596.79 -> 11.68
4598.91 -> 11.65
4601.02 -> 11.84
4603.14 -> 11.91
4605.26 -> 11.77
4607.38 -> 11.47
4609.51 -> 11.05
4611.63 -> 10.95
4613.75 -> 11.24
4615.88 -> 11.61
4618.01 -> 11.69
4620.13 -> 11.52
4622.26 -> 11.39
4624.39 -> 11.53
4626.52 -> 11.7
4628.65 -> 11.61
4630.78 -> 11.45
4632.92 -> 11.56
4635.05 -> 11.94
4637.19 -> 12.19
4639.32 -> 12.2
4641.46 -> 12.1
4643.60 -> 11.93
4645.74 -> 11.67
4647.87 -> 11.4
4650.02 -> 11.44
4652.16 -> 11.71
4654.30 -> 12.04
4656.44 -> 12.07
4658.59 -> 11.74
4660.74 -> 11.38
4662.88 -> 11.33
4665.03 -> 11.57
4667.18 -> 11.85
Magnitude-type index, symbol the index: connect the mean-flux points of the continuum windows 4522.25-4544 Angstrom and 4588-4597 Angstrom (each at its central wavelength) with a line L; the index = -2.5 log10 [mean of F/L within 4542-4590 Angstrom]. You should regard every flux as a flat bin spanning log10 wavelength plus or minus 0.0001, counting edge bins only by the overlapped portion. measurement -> -0.03 mag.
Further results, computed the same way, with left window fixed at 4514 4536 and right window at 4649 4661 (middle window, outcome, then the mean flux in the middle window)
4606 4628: 0.019 mag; 11.4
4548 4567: -0.050 mag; 12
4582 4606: -0.035 mag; 11.9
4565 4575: -0.049 mag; 12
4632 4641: -0.028 mag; 12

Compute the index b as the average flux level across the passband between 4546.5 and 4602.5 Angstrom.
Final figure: 12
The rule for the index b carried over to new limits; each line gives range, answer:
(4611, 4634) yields 11.5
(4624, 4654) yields 11.8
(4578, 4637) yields 11.7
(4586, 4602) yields 11.9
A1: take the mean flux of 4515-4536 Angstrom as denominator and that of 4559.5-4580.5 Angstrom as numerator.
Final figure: 1.1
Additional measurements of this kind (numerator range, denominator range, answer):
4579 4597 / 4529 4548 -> 1.06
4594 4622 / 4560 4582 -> 0.95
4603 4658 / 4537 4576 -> 0.99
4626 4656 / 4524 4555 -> 1.04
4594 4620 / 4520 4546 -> 1.02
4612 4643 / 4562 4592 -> 0.96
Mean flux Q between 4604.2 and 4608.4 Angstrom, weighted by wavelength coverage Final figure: 11.6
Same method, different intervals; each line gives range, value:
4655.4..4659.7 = 11.9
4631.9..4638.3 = 11.9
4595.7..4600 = 11.7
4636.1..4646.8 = 12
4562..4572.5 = 12.1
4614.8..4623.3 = 11.5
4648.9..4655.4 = 11.7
